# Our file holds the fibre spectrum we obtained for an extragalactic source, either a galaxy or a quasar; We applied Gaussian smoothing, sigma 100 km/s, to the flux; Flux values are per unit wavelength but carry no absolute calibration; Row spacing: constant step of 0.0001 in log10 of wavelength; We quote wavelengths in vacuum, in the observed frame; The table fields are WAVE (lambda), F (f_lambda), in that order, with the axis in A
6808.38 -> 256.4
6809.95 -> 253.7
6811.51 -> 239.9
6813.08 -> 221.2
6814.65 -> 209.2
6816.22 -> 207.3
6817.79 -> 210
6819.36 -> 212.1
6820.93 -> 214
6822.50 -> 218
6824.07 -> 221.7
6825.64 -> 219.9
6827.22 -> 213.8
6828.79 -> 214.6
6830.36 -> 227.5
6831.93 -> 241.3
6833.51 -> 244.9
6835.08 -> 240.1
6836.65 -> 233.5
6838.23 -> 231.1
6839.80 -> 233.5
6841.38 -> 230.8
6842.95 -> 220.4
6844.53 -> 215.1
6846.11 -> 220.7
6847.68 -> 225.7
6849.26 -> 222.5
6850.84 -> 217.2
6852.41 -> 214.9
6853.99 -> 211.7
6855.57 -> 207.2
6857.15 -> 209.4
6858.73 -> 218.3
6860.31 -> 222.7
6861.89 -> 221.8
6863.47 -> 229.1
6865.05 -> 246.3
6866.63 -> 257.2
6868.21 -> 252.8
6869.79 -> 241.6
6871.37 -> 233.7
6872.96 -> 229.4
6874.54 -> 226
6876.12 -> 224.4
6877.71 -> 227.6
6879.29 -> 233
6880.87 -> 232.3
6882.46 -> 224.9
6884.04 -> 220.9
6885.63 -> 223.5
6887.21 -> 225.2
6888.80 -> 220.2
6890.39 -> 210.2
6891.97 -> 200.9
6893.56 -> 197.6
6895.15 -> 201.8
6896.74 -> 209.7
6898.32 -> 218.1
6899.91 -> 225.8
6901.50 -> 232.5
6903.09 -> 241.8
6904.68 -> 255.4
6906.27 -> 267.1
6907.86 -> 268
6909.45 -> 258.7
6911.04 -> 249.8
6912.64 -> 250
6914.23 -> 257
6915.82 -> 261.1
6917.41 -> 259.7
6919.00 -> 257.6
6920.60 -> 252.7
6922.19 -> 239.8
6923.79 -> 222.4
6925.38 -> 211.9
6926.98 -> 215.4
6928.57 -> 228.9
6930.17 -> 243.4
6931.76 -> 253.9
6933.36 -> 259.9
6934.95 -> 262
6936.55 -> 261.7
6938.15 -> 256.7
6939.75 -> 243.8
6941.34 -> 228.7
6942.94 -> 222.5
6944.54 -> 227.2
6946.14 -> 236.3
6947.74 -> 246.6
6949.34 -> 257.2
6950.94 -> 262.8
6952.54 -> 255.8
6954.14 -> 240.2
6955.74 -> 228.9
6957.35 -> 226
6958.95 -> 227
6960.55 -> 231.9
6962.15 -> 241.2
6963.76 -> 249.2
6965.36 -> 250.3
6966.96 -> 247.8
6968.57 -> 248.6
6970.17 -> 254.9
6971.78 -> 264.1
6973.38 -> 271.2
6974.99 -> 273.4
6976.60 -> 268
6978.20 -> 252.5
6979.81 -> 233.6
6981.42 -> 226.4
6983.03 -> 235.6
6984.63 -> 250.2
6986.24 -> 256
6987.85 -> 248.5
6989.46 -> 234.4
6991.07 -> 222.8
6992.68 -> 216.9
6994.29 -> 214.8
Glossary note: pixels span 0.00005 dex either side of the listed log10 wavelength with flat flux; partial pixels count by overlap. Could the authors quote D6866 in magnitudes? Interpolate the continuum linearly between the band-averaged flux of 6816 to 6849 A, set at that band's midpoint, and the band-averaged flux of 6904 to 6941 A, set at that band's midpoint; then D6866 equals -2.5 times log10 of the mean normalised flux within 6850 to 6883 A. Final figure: 0.03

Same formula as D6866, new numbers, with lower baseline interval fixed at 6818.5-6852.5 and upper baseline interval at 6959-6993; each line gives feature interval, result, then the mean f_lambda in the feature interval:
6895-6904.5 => 0.04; 225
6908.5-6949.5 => -0.03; 245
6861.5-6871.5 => -0.06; 242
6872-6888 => 0.02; 227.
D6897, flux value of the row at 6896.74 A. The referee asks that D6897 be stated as 209.7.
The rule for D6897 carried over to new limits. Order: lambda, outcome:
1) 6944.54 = 227.2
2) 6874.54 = 226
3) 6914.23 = 257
